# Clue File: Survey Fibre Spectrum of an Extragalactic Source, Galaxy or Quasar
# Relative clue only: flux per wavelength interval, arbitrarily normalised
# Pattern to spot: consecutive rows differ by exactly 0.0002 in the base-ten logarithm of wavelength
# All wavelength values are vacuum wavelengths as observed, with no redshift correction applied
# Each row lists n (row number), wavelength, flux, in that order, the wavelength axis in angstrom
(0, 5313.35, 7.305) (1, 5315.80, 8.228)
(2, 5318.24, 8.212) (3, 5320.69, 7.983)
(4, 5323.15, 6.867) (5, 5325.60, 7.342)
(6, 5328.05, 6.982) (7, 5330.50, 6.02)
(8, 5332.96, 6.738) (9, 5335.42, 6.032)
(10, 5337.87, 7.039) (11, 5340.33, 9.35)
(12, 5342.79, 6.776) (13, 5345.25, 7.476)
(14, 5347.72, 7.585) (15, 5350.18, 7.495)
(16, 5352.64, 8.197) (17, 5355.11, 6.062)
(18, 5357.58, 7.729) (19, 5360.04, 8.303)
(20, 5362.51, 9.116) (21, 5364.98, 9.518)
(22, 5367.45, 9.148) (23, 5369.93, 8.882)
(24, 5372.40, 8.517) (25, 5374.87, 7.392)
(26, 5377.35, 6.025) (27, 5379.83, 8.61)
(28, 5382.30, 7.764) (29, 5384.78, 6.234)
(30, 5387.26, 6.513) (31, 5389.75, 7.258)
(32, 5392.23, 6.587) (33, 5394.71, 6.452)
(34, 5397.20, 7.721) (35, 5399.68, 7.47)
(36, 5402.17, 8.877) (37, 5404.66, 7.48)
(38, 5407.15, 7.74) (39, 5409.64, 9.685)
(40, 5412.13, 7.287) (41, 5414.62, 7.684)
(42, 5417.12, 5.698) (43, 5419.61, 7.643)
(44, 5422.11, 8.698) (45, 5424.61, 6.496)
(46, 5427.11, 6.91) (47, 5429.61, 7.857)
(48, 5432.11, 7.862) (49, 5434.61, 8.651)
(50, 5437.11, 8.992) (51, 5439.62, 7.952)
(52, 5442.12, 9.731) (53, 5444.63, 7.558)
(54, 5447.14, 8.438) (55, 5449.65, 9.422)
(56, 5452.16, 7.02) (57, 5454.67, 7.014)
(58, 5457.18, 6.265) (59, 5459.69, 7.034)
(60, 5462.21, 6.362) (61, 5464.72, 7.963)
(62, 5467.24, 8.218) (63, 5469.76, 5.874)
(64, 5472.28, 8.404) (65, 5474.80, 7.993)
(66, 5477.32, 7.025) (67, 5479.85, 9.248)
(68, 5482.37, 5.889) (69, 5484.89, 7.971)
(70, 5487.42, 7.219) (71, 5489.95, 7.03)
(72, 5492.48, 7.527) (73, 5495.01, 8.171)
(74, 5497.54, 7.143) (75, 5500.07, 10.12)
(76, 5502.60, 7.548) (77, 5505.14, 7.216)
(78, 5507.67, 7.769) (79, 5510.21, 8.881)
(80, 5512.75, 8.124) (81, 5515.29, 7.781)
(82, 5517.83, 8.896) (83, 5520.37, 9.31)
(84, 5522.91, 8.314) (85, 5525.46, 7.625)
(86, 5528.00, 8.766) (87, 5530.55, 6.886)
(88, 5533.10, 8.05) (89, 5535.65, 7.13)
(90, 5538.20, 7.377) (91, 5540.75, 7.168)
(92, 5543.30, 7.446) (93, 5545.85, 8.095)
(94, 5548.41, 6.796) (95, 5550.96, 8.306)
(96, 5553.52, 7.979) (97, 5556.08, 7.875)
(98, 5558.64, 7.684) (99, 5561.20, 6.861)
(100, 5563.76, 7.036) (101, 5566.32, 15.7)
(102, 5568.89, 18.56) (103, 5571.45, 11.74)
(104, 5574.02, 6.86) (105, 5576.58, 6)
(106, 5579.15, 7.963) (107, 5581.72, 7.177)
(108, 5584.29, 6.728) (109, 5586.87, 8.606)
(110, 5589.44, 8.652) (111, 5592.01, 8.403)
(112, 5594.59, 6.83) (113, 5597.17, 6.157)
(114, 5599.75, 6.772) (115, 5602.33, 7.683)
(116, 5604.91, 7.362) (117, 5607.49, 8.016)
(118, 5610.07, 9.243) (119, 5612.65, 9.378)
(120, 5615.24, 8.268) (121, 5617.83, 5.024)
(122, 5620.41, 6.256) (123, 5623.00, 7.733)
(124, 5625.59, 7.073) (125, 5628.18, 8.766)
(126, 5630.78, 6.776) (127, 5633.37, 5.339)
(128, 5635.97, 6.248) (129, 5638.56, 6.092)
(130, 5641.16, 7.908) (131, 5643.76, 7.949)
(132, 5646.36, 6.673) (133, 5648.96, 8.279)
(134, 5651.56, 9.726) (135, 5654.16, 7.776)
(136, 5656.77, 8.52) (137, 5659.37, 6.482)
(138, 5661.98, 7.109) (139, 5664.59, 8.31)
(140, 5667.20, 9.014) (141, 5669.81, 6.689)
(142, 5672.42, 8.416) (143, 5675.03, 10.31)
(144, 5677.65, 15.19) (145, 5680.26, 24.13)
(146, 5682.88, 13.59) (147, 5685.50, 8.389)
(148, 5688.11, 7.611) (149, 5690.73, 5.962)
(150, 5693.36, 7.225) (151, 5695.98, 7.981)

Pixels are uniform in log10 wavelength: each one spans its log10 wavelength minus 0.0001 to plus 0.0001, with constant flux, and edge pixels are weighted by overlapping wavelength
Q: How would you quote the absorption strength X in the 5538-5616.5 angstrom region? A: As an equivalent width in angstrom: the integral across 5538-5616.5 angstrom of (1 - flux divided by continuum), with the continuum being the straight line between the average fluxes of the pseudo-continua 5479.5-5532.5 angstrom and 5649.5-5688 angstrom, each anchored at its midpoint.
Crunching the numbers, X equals 4.77 angstrom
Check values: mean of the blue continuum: 7.95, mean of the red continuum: 10.1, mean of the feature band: 8.36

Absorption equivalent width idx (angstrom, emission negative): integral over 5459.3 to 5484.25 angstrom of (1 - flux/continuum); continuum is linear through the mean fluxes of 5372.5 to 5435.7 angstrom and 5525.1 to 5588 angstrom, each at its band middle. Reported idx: 1.50 angstrom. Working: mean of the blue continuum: 7.48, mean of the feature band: 7.43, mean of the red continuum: 8.43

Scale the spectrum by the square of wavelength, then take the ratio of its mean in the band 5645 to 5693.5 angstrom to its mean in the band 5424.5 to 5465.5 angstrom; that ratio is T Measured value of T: 1.33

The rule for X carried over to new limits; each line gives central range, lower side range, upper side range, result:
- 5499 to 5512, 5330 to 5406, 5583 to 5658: -1.2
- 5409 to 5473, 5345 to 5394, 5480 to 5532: 1.1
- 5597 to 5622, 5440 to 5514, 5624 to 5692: 3.0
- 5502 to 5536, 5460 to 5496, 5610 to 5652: -2.8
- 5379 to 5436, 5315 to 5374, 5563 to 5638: 2.2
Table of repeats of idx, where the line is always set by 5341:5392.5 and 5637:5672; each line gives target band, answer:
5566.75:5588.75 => -4.85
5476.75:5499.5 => 0.47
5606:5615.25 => -1.23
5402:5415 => -0.63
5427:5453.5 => -1.89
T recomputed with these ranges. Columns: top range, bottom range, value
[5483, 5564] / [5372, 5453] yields 1.06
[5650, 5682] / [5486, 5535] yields 1.34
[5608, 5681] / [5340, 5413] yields 1.20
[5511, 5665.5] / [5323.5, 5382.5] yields 1.13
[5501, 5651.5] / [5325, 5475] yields 1.11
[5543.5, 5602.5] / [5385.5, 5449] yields 1.16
